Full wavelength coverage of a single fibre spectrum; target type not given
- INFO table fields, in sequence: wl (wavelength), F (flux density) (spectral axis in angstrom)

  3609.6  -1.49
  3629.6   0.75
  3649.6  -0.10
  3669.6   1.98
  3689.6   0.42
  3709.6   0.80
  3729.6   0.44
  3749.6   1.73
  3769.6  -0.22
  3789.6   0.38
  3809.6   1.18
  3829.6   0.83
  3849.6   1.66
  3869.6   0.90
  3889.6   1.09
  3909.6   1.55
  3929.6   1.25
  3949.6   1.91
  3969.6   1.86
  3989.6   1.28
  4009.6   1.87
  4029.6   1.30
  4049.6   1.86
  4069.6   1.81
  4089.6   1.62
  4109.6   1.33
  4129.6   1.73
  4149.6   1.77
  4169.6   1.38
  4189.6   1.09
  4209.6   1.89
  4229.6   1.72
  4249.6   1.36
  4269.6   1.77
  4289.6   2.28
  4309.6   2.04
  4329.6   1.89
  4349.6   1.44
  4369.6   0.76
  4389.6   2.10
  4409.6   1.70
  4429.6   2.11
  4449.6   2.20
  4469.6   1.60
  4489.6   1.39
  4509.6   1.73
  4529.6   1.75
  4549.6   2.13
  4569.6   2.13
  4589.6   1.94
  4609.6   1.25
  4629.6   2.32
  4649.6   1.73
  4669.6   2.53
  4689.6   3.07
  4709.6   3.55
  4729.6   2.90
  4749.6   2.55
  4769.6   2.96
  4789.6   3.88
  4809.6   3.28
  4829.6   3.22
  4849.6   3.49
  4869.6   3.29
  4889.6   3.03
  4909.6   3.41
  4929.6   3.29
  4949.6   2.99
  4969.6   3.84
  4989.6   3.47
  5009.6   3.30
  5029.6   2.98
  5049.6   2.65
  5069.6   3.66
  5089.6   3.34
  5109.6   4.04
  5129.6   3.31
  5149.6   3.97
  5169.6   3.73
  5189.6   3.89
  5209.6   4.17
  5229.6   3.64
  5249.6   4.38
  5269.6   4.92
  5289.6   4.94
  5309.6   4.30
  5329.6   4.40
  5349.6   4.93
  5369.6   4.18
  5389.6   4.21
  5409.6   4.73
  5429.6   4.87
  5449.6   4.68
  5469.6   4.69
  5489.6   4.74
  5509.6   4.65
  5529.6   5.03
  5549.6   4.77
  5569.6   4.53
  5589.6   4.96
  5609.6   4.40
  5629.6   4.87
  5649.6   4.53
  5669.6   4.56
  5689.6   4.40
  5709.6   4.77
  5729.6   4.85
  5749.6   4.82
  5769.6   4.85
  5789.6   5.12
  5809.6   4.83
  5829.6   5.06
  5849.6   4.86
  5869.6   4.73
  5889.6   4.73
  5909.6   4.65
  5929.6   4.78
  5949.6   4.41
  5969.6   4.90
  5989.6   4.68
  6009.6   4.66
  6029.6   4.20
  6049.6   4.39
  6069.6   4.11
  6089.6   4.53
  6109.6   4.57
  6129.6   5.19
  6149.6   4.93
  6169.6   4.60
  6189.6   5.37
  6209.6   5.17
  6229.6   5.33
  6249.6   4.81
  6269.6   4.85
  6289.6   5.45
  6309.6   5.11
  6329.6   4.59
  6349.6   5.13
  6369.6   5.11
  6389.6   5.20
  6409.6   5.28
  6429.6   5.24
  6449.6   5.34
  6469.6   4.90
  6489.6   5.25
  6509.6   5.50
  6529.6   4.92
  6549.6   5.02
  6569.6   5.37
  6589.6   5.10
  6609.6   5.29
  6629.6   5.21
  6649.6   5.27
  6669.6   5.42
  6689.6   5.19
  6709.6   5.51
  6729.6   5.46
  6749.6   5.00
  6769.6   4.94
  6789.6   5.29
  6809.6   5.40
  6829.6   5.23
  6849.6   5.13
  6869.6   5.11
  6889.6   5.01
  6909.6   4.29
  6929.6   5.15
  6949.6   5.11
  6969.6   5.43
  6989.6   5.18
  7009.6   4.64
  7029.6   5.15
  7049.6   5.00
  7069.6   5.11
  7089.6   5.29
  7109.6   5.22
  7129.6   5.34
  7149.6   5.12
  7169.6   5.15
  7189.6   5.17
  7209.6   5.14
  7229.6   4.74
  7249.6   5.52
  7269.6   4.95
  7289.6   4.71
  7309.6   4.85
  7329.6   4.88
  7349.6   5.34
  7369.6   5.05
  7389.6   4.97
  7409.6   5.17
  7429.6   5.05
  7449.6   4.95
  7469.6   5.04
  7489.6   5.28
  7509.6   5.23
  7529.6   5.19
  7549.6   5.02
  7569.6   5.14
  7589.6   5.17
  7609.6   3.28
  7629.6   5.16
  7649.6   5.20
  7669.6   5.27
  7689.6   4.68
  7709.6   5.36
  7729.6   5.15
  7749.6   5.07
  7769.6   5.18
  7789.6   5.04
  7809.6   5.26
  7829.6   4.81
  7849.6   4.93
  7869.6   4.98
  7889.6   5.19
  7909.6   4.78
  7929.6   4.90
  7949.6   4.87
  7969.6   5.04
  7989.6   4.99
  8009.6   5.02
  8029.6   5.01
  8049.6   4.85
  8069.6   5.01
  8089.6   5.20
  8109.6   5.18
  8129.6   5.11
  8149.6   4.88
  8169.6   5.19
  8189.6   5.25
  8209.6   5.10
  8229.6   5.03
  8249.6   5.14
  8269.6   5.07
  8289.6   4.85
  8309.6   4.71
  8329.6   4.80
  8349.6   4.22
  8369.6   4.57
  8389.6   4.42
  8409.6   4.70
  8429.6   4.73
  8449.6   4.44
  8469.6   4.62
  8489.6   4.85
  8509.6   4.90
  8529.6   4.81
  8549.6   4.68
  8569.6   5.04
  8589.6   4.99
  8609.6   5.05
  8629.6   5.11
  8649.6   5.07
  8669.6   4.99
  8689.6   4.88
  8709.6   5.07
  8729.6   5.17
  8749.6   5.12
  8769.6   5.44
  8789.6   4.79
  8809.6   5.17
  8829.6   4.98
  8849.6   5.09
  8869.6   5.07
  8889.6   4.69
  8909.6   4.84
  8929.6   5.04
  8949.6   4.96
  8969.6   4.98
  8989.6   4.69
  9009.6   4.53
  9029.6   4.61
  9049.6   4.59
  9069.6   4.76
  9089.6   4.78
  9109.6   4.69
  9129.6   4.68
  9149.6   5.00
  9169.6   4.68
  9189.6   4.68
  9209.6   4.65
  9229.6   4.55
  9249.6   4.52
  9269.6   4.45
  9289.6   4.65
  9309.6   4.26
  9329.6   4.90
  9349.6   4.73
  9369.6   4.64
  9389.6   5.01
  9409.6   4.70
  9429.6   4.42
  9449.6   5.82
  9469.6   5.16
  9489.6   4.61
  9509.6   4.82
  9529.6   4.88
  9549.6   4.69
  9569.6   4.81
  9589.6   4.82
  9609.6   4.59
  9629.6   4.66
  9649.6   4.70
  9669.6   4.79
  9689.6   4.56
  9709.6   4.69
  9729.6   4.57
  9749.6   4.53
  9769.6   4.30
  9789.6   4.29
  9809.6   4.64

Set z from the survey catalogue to 0.17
